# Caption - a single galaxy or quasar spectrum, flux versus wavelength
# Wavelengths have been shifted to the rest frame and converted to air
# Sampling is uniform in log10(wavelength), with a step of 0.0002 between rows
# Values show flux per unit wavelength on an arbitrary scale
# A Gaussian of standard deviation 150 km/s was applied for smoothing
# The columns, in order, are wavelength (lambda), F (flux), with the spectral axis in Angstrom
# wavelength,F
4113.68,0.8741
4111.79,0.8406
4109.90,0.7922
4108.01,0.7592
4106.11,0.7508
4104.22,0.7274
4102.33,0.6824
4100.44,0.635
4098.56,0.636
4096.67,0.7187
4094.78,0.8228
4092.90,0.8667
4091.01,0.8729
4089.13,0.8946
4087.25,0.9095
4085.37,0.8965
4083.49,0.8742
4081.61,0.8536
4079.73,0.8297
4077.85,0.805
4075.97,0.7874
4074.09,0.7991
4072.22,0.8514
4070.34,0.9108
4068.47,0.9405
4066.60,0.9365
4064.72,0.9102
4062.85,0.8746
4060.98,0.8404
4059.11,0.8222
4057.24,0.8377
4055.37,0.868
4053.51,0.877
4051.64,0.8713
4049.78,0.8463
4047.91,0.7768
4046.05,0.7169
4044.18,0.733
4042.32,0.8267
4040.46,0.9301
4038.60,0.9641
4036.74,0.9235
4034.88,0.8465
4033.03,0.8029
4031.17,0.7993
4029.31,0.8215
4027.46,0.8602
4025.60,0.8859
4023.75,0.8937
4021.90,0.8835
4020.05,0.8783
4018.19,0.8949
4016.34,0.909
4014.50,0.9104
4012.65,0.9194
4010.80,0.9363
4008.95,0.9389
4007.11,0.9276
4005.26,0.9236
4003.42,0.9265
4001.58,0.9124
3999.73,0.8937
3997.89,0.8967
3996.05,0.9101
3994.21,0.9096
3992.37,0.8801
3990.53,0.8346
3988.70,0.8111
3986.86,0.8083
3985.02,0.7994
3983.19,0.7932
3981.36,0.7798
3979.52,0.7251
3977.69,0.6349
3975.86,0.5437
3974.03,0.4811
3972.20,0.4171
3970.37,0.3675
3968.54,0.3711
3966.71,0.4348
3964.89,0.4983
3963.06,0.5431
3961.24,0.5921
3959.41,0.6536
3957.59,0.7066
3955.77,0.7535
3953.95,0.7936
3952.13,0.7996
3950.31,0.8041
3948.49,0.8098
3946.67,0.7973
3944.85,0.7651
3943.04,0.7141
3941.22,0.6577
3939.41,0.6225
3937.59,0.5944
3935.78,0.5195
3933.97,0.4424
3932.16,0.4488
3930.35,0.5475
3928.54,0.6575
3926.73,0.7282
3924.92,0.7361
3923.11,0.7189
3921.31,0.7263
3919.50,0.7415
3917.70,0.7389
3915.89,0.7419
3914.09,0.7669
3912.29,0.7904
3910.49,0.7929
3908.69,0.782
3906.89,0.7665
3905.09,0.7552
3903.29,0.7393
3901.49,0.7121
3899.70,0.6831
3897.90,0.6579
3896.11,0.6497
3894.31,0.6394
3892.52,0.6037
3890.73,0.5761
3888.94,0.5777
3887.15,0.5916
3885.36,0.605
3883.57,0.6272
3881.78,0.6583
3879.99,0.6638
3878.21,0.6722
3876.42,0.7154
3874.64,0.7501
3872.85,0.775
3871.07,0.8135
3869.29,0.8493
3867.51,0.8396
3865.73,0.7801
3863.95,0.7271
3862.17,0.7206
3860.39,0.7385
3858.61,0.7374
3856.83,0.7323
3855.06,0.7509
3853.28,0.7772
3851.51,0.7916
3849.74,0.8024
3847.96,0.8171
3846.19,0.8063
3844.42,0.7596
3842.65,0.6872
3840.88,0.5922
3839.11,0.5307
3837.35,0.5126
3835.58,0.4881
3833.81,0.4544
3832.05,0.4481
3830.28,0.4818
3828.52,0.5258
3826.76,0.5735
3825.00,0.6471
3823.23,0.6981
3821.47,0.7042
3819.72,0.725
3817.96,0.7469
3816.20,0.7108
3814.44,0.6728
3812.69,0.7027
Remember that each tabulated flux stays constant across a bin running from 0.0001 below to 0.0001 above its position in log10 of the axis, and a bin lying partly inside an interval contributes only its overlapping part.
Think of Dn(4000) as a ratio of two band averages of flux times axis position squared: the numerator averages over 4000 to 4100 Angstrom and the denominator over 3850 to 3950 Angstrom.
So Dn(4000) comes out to 1.32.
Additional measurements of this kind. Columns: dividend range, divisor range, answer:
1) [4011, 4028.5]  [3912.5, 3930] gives 1.30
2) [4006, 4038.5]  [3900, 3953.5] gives 1.32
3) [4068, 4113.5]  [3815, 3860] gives 1.39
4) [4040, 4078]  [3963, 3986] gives 1.55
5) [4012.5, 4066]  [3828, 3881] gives 1.36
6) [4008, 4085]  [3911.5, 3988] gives 1.38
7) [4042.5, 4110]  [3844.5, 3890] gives 1.24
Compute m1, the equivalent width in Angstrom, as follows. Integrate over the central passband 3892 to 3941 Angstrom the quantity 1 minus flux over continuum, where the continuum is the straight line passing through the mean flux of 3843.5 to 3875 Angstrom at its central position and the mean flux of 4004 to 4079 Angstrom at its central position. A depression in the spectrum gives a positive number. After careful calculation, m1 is 7.7 Angstrom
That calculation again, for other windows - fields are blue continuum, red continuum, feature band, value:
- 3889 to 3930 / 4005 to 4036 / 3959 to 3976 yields 6.73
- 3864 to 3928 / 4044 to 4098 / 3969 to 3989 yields 3.54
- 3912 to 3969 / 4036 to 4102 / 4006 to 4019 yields -2.68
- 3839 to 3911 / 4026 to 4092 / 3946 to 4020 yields 3.79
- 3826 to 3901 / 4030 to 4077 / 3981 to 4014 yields -3.36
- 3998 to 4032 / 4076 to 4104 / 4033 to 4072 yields -0.53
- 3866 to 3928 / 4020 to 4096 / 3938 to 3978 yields 7.33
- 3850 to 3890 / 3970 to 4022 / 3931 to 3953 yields 3.17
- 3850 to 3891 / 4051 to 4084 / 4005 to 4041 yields -2.75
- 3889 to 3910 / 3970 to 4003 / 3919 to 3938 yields 2.30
